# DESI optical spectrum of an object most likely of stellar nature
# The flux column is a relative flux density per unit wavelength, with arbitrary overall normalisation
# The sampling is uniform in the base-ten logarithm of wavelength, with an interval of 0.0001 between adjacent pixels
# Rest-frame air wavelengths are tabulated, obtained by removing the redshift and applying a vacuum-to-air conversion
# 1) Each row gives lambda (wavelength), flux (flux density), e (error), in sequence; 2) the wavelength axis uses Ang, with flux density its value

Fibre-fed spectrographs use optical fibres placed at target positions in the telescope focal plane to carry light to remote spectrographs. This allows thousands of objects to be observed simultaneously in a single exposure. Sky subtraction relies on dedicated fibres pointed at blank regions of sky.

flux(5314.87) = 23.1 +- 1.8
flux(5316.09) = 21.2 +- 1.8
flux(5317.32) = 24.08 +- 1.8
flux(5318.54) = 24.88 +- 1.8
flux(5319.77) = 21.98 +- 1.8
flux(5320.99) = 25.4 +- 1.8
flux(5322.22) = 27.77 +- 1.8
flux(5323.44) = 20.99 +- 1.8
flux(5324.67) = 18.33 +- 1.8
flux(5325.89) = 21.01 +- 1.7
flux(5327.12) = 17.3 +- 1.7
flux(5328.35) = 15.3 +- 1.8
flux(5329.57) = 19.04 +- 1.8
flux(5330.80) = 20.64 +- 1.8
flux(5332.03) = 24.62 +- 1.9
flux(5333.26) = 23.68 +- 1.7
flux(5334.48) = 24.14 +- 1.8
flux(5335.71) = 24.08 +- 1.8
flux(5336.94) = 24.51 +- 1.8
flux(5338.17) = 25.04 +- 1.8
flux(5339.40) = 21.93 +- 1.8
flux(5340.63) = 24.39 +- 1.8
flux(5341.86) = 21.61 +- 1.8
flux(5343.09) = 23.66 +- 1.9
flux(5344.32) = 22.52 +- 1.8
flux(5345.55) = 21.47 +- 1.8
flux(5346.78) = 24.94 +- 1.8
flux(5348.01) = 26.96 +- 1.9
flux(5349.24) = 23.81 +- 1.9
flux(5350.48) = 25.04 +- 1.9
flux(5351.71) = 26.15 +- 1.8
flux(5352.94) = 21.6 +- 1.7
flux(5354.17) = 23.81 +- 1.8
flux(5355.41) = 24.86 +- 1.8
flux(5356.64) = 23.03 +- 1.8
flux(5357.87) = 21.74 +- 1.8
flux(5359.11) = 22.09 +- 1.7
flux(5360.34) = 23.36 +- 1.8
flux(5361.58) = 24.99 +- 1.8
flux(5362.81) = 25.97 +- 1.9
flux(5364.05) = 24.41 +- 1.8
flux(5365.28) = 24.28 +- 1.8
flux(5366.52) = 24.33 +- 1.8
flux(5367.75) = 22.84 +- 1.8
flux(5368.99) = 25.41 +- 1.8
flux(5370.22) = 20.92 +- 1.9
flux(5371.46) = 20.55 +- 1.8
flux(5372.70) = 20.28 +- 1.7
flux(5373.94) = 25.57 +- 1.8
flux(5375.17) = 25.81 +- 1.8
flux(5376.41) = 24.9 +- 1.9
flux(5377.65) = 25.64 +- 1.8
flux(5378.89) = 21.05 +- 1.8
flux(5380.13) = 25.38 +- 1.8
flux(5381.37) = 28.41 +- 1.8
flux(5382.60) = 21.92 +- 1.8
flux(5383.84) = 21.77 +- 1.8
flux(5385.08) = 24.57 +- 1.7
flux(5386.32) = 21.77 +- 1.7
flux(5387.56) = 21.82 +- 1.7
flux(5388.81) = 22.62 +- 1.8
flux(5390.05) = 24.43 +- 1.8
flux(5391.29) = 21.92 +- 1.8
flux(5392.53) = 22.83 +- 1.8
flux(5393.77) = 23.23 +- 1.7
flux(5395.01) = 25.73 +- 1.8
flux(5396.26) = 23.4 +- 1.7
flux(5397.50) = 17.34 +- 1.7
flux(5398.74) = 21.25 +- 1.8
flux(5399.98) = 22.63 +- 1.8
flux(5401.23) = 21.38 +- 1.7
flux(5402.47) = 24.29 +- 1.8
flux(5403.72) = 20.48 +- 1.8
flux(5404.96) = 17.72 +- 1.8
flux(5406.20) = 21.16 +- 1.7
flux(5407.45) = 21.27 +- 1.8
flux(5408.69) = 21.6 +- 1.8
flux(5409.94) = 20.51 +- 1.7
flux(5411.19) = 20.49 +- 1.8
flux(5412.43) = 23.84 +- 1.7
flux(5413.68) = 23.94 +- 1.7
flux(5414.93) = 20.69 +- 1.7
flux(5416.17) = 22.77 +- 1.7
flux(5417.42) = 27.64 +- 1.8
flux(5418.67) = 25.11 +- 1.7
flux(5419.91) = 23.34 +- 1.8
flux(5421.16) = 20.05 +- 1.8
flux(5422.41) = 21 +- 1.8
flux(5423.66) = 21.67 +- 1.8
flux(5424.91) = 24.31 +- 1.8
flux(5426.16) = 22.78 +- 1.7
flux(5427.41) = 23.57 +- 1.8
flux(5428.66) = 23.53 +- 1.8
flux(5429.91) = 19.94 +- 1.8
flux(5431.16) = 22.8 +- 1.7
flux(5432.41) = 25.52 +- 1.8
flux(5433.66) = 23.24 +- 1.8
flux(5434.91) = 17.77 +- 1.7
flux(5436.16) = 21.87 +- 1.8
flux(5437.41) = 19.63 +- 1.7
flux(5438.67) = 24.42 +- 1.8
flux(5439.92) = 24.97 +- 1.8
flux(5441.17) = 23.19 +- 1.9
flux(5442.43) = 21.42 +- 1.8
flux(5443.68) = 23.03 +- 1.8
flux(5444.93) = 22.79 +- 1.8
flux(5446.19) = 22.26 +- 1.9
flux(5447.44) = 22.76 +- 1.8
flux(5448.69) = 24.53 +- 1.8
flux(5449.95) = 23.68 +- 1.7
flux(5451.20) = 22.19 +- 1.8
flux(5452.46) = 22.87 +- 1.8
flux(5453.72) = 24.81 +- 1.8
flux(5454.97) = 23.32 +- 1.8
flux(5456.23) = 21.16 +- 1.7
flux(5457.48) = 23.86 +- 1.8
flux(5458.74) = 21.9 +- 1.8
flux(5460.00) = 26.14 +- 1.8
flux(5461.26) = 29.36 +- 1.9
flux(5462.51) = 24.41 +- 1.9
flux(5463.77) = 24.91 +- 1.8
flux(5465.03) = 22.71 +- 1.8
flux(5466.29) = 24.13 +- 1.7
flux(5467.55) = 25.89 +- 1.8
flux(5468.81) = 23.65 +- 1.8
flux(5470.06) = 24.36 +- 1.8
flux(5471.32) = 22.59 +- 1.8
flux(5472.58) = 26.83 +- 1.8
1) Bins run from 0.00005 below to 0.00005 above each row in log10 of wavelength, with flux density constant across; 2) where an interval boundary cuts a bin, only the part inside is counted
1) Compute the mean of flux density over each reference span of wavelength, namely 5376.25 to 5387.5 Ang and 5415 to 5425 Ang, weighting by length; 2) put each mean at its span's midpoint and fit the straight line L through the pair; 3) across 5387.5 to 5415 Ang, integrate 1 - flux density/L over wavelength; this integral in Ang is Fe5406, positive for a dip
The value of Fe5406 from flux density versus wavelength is 1.7 Ang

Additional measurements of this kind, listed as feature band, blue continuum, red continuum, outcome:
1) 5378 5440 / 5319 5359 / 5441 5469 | 2.29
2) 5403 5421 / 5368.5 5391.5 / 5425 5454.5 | 0.74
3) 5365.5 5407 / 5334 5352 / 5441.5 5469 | 1.80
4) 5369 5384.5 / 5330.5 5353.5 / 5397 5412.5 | -0.95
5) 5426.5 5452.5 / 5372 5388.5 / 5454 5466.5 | 1.54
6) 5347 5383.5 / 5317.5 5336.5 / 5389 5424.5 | -3.04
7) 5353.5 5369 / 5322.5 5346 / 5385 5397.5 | -1.04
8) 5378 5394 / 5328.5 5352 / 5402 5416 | -0.82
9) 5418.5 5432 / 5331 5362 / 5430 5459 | 0.25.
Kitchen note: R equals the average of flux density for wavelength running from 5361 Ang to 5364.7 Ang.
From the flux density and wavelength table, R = 25.1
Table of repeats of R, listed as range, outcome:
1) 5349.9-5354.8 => 24.1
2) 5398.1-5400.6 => 22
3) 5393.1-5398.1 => 22.4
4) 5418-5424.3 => 22.3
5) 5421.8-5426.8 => 22.4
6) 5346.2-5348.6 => 26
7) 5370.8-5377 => 23.4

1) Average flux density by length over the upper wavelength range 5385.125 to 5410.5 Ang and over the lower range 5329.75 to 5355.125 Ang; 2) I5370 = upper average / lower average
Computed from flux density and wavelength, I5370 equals 0.93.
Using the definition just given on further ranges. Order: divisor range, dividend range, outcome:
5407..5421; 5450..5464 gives 1.06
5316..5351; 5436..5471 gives 1.04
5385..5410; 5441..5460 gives 1.05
